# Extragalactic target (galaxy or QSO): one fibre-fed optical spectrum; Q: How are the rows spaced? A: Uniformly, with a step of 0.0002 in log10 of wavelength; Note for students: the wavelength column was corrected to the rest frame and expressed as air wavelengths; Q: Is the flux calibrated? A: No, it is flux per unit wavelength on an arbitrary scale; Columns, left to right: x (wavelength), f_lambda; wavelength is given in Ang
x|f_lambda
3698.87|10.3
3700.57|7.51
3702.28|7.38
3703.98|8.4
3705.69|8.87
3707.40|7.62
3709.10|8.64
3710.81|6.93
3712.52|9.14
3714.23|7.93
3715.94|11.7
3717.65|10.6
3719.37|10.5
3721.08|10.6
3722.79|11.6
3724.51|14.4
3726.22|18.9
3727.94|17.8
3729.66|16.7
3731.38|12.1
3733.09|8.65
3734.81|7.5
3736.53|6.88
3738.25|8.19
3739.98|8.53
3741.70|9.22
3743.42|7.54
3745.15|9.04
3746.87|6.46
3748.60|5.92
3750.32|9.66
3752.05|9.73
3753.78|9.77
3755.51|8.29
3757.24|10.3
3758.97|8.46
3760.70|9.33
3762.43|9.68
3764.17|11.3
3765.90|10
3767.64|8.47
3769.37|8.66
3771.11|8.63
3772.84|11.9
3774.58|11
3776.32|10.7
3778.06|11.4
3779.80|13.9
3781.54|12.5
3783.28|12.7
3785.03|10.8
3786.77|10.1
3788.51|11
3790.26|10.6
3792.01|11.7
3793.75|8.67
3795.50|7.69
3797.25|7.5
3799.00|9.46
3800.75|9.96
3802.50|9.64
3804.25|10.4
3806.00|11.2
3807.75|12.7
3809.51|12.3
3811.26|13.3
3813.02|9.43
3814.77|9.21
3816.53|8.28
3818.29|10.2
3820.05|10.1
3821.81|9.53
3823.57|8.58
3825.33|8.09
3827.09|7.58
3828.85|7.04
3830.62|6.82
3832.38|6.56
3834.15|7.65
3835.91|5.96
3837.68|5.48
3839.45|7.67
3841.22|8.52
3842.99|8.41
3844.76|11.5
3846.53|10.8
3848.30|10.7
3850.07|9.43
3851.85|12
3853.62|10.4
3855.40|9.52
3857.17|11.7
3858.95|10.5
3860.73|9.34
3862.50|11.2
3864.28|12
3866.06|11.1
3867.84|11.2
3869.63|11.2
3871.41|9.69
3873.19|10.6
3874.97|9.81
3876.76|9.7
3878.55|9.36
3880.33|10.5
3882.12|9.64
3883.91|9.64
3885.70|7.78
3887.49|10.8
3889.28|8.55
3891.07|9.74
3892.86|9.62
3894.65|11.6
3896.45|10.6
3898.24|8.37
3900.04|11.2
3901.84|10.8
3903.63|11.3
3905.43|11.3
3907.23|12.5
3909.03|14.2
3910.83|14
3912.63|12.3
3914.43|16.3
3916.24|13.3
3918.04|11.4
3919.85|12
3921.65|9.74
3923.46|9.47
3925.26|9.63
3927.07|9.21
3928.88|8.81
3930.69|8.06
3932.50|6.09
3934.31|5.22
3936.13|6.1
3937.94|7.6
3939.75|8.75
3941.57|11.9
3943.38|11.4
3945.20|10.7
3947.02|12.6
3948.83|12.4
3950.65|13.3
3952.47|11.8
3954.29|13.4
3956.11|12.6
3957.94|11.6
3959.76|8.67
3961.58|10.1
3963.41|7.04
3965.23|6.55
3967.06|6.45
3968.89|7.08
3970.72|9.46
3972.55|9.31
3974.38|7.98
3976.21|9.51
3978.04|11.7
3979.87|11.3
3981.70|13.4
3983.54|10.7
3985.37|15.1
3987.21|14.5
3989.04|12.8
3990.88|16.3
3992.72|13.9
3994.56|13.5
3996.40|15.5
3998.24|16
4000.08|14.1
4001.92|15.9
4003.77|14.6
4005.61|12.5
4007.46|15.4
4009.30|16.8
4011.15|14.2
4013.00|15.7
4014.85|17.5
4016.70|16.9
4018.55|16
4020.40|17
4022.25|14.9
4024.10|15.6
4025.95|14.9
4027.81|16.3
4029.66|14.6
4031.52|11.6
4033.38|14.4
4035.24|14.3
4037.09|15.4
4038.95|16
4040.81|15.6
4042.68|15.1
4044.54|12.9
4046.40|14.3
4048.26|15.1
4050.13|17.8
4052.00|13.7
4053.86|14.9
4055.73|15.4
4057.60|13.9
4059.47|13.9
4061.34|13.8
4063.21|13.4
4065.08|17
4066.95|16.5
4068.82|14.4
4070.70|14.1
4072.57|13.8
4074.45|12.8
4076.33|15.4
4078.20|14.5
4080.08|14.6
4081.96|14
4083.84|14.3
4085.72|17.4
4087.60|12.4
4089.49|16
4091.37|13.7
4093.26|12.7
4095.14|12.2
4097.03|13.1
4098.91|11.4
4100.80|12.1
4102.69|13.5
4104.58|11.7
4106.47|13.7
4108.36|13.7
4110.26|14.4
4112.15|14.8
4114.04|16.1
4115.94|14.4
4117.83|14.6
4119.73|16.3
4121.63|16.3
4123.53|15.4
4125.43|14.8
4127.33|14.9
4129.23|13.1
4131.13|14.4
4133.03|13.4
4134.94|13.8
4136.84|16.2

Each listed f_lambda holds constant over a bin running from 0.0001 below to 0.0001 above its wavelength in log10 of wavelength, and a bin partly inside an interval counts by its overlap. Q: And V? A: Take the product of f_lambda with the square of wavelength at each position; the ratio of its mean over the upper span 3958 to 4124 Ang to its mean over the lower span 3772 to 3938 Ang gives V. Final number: 1.51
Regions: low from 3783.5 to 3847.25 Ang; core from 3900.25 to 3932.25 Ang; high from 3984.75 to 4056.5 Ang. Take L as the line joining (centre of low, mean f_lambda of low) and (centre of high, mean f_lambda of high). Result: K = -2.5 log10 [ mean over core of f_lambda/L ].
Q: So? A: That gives 0.073 mag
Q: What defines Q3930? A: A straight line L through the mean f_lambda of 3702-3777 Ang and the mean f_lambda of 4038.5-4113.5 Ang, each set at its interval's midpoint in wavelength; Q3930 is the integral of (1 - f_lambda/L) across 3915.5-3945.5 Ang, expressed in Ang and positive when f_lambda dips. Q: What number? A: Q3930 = 7.3 Ang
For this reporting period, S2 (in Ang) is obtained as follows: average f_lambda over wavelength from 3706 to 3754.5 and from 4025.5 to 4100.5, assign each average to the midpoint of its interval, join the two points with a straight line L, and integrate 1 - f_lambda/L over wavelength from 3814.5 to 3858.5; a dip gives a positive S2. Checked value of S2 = 9.9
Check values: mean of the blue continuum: 10.1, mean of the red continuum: 14.4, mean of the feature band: 8.88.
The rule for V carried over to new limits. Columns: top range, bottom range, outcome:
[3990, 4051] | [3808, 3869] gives 1.75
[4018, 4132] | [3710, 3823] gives 1.66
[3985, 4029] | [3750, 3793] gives 1.65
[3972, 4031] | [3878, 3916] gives 1.36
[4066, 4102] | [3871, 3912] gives 1.46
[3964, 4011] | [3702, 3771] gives 1.45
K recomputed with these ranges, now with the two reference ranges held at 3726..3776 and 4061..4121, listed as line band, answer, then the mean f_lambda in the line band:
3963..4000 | 0.114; 11.5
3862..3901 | 0.133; 10.2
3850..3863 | 0.062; 10.6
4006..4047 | -0.143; 15.2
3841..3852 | 0.091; 10.2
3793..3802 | 0.198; 8.69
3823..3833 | 0.407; 7.44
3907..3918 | -0.150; 13.7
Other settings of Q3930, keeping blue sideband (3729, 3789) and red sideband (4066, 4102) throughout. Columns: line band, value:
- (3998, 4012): -2.08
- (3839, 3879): 2.85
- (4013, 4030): -3.66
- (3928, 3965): 7.21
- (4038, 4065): -2.44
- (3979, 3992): -0.76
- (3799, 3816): -0.53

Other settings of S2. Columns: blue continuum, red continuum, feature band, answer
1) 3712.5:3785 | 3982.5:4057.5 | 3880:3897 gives 3.9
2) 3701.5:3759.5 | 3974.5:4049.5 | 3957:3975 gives 6.9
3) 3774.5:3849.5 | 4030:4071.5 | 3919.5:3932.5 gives 3.1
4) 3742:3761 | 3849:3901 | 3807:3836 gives 1.3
